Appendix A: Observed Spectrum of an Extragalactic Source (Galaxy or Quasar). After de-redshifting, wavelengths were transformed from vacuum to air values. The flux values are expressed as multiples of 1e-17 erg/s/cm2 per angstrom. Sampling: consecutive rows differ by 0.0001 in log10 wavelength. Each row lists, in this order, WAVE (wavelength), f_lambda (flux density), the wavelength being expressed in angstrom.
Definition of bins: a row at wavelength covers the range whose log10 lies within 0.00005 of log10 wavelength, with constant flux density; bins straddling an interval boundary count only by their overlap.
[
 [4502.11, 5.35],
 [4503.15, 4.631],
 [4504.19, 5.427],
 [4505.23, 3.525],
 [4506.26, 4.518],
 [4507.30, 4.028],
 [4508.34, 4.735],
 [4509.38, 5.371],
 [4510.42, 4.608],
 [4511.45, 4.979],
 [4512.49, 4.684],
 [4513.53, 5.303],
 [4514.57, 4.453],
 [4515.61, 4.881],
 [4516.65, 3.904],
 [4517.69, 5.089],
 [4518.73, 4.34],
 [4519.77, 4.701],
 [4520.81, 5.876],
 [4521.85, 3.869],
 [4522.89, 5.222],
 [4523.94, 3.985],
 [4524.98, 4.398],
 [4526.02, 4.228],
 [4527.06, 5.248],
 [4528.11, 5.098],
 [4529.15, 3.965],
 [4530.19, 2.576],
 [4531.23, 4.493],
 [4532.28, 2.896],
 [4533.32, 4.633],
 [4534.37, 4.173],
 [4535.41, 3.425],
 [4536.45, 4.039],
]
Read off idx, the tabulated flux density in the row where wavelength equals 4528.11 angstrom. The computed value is 5.098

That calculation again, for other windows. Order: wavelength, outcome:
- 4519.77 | 4.701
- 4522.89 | 5.222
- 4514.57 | 4.453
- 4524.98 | 4.398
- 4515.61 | 4.881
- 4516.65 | 3.904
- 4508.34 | 4.735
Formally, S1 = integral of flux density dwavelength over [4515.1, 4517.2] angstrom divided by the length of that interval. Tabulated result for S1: 4.4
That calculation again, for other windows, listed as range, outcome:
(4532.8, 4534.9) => 4.4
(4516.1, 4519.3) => 4.45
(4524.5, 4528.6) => 4.74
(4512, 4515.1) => 4.81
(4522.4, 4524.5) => 4.58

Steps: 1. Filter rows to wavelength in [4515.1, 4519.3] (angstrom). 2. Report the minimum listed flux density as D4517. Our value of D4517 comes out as 3.904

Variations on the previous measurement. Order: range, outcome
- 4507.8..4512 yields 4.608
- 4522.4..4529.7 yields 3.965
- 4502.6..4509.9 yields 3.525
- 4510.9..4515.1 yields 4.453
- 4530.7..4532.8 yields 2.896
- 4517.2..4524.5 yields 3.869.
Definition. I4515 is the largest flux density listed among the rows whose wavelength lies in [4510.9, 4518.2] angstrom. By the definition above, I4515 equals 5.303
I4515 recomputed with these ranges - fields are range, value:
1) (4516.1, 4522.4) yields 5.876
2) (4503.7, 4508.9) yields 5.427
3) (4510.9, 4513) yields 4.979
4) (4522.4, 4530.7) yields 5.248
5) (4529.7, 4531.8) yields 4.493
